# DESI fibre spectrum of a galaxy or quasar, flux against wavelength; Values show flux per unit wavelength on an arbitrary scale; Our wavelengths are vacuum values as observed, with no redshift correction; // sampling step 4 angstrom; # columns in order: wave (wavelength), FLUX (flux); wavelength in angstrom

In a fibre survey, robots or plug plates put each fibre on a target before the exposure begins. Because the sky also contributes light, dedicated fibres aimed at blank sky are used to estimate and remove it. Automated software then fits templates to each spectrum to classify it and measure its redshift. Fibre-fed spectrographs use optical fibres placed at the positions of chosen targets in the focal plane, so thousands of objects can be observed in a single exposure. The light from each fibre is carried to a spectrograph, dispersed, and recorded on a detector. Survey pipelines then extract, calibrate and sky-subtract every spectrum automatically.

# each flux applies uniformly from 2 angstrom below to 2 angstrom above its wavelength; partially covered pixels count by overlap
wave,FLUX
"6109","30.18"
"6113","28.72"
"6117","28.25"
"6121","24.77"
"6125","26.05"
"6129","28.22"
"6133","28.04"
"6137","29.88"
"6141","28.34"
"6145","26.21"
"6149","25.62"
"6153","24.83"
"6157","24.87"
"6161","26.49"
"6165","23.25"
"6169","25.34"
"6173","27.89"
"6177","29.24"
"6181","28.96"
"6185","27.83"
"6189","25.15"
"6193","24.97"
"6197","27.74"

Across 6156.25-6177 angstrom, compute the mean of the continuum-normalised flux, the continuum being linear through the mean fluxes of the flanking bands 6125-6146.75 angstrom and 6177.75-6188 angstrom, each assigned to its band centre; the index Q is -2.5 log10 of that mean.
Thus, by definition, 0.09 mag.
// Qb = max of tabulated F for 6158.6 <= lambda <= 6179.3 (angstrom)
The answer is 29.24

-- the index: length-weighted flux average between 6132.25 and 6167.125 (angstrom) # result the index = 26.3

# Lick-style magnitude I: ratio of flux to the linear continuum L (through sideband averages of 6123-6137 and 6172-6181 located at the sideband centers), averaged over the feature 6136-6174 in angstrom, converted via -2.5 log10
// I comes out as 0.09 mag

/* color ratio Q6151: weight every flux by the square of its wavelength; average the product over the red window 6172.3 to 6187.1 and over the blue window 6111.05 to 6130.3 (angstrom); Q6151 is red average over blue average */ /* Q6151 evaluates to 1.07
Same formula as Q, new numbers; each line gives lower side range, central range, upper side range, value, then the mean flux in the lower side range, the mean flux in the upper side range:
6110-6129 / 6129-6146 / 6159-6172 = -0.070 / 27.3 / 25.2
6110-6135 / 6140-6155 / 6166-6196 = 0.046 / 27.5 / 27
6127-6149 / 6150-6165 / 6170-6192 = 0.108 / 27.9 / 27.6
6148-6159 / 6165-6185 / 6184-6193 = -0.072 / 25.1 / 26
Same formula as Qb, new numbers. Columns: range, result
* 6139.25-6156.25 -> 28.34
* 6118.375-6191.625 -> 29.88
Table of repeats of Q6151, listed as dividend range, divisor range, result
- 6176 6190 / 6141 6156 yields 1.09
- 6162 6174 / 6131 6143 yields 0.89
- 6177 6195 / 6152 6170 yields 1.09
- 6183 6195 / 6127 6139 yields 0.92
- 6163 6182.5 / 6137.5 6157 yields 1.03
